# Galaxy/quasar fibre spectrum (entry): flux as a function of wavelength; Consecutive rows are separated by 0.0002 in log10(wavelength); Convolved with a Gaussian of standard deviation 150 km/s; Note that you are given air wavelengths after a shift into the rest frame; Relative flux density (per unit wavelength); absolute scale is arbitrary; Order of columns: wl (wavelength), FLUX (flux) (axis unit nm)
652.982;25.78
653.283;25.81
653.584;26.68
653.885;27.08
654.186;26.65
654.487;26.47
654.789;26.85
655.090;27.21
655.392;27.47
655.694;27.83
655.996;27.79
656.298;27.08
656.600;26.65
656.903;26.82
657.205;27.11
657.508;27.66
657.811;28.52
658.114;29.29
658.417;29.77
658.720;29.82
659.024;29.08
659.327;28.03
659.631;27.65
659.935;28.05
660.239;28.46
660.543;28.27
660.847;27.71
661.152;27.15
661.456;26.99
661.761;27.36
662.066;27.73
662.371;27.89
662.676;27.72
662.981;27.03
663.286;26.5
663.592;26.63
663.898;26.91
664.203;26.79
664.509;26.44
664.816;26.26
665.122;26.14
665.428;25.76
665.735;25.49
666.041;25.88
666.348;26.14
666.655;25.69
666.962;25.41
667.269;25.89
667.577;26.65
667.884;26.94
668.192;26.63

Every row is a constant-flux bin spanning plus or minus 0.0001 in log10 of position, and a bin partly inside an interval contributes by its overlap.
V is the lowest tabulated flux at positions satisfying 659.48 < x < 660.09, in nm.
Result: 27.65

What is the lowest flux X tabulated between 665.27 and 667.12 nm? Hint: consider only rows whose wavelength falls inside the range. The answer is 25.41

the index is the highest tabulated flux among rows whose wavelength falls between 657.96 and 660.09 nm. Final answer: 29.82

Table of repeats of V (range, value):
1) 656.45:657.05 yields 26.65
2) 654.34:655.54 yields 26.47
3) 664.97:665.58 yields 25.76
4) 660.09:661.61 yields 26.99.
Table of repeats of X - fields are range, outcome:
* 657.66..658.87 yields 28.52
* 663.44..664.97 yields 26.26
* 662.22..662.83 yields 27.72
